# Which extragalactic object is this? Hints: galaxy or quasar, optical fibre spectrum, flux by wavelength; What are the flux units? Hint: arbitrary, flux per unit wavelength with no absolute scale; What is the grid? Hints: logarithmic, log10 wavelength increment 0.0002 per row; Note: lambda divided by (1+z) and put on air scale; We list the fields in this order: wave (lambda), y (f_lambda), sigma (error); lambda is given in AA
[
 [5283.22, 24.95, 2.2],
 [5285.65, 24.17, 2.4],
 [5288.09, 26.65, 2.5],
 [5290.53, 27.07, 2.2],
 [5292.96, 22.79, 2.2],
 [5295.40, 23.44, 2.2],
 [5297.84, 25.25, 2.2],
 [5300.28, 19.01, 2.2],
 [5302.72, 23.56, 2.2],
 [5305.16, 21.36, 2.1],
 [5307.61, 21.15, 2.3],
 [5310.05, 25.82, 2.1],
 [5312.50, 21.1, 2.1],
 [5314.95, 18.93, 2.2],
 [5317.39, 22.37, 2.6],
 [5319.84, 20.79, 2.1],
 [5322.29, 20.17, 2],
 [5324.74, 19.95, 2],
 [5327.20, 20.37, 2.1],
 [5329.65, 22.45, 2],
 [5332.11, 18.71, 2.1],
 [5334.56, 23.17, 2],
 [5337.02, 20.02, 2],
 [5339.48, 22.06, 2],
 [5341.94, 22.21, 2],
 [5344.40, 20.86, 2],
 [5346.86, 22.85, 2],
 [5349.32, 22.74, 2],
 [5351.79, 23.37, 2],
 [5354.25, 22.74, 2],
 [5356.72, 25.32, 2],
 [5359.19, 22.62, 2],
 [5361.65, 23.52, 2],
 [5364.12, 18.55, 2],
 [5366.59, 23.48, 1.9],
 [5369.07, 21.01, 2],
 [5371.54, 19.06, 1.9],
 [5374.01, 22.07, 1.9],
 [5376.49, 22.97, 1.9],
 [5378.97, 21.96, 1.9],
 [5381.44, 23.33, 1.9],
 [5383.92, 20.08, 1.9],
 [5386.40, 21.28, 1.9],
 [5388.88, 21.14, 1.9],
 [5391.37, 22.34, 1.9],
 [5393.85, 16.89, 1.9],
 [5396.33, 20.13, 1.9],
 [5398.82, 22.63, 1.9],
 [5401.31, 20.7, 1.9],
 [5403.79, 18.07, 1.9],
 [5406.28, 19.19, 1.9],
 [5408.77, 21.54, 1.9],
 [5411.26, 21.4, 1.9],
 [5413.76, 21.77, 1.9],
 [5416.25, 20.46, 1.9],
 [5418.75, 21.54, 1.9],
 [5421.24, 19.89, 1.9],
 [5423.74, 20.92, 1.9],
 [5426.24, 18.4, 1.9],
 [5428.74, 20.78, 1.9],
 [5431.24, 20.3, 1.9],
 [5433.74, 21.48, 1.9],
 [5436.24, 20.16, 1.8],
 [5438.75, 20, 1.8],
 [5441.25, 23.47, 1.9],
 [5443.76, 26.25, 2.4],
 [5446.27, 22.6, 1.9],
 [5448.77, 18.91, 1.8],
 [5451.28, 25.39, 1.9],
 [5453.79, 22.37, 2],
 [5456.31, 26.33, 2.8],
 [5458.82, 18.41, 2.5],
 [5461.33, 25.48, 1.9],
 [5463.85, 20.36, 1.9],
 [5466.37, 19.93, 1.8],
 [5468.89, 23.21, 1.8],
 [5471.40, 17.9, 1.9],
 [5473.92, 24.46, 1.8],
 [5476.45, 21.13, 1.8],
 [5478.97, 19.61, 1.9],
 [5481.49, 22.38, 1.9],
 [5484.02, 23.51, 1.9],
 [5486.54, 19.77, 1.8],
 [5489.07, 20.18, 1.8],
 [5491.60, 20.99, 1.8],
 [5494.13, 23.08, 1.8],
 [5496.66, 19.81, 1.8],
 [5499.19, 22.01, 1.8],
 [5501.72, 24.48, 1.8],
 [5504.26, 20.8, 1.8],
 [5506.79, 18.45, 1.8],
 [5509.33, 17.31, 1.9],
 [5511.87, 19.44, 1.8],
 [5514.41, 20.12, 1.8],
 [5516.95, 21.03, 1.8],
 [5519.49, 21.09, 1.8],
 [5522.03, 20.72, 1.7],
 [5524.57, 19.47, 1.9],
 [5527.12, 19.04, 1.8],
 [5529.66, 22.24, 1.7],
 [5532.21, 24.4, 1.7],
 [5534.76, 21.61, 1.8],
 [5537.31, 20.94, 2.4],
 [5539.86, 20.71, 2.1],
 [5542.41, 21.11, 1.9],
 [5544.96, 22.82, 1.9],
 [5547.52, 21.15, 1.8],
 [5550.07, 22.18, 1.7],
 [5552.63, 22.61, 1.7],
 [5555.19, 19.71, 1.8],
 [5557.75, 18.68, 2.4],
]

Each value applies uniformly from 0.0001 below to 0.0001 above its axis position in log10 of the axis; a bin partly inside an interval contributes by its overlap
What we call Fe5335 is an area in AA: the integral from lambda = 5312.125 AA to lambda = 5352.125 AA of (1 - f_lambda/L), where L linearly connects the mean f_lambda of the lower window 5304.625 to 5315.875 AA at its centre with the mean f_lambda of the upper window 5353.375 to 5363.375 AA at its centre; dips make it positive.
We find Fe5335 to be 2.2 AA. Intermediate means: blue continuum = 21.7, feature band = 21.3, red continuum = 23.3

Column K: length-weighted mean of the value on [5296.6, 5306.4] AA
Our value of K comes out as 22.3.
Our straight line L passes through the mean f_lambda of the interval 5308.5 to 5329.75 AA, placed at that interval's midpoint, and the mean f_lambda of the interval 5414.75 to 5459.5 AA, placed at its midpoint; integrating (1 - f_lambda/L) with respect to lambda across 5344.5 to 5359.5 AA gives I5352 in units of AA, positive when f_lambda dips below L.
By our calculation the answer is -1.2 AA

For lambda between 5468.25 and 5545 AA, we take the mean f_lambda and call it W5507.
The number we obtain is 21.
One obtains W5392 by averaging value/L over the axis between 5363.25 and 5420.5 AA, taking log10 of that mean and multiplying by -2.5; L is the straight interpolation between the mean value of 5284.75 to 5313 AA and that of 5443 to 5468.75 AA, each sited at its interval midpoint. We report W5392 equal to 0.10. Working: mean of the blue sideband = 23.5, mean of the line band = 20.9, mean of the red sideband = 22.6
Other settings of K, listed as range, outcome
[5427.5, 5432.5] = 20.6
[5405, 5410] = 20.3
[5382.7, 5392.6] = 21.2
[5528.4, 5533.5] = 23.3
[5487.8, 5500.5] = 21.2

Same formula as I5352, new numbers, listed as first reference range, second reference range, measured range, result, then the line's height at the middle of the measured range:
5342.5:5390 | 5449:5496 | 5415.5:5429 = 1.0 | 21.9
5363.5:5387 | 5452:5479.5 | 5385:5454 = 1.9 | 21.7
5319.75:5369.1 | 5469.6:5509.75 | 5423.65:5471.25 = -1.0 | 21.3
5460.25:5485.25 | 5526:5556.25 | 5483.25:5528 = 2.2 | 21.7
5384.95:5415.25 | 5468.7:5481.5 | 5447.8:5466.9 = -1.1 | 21.1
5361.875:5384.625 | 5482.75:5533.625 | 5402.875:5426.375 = 1.0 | 21.3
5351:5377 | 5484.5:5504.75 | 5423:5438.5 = 1.1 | 21.8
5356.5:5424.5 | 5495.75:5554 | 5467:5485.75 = -0.5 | 21.1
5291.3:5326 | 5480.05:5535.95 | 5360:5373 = 0.3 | 21.6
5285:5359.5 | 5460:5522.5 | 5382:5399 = 0.9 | 21.8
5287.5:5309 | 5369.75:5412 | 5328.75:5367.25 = -0.3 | 22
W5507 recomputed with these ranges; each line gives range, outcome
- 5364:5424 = 20.9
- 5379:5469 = 21.3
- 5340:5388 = 22.1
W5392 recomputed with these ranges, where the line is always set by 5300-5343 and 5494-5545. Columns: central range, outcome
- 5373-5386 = -0.04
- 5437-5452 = -0.08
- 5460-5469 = -0.05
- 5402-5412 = 0.06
